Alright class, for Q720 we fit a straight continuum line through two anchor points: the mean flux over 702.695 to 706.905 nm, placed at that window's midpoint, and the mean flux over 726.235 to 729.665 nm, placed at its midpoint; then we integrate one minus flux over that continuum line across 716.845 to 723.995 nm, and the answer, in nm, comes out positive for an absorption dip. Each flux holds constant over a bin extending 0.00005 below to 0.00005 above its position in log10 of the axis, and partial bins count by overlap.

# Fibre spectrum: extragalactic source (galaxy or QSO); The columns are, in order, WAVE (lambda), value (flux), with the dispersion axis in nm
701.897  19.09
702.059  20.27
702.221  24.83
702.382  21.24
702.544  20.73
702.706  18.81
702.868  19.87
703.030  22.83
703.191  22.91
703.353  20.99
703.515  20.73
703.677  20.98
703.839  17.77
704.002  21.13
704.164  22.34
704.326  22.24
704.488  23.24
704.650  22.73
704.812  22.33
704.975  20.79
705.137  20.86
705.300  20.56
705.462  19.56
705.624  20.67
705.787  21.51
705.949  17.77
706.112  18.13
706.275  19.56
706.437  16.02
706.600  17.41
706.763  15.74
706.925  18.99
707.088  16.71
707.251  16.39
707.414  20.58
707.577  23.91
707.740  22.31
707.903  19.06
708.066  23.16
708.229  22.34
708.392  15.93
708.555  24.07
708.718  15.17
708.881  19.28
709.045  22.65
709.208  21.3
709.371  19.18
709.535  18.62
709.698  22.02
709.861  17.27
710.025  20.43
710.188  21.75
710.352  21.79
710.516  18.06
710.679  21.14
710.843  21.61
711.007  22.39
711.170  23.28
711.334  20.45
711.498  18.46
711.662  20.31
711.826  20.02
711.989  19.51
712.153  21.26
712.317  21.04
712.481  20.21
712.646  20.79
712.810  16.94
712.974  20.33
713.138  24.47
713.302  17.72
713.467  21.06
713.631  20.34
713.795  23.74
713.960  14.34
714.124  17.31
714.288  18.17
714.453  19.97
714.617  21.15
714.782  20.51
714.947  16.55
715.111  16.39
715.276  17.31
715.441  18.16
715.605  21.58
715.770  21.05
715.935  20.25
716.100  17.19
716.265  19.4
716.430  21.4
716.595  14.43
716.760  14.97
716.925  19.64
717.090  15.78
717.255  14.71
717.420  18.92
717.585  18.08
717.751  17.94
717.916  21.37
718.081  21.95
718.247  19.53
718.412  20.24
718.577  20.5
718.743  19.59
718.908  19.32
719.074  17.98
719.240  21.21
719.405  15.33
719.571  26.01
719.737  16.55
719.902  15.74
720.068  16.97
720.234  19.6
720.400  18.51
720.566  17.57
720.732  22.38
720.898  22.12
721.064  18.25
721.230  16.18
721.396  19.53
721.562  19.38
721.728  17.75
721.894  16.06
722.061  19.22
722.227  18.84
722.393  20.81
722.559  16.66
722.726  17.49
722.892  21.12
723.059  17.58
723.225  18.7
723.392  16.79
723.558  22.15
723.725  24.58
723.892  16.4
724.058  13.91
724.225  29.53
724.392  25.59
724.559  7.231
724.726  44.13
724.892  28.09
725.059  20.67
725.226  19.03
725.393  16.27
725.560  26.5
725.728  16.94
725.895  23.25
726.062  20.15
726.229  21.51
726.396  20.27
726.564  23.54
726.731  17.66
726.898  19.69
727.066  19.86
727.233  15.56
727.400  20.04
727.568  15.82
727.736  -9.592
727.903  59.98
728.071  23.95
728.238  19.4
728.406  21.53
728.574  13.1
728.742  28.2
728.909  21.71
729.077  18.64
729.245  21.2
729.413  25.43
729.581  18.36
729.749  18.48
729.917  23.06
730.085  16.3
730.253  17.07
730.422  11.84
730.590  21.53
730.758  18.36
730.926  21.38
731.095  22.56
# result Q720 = 0.57 nm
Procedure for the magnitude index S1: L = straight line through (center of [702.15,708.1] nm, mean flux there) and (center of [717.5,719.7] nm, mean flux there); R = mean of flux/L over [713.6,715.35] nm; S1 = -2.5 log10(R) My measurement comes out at 0.08 mag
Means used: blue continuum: 20.4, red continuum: 19.9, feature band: 18.7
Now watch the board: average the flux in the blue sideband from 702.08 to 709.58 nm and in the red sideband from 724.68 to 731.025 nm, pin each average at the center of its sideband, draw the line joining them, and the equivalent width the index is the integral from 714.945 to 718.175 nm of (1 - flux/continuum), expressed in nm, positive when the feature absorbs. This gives 0.34 nm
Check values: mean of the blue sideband 20.3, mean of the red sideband 20.9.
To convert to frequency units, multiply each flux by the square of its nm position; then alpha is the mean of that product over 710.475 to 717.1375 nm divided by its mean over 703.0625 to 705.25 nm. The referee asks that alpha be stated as 0.9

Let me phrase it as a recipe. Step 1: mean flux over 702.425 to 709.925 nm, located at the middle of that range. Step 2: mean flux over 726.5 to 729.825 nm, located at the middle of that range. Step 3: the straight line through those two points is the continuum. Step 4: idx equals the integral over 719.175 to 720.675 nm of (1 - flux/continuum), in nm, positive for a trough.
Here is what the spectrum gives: 0.13 nm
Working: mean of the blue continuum 20.2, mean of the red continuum 20.6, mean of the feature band 18.6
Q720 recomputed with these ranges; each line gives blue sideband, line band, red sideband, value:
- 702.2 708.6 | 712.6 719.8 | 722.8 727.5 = 0.55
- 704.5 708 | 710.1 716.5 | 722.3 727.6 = 0.03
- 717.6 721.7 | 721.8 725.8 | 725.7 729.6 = -0.11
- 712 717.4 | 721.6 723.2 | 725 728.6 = 0.11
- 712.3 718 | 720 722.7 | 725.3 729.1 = 0.15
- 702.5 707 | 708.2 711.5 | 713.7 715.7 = -0.14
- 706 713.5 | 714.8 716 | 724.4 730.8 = 0.08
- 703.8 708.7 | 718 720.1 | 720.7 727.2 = 0.10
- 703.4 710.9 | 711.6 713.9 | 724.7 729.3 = 0.00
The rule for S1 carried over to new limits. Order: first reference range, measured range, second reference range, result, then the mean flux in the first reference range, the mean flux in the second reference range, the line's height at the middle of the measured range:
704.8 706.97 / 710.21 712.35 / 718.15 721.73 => -0.09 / 19.2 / 19.1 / 19.2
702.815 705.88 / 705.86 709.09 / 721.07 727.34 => 0.10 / 21.3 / 20.2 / 21.1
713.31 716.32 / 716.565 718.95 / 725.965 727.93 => 0.03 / 19.1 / 19.3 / 19.1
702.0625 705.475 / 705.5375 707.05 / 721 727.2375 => 0.15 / 21.3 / 20.2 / 21.2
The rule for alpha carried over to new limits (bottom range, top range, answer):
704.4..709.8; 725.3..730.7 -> 1.07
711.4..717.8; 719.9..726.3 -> 1.08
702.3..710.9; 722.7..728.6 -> 1.09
